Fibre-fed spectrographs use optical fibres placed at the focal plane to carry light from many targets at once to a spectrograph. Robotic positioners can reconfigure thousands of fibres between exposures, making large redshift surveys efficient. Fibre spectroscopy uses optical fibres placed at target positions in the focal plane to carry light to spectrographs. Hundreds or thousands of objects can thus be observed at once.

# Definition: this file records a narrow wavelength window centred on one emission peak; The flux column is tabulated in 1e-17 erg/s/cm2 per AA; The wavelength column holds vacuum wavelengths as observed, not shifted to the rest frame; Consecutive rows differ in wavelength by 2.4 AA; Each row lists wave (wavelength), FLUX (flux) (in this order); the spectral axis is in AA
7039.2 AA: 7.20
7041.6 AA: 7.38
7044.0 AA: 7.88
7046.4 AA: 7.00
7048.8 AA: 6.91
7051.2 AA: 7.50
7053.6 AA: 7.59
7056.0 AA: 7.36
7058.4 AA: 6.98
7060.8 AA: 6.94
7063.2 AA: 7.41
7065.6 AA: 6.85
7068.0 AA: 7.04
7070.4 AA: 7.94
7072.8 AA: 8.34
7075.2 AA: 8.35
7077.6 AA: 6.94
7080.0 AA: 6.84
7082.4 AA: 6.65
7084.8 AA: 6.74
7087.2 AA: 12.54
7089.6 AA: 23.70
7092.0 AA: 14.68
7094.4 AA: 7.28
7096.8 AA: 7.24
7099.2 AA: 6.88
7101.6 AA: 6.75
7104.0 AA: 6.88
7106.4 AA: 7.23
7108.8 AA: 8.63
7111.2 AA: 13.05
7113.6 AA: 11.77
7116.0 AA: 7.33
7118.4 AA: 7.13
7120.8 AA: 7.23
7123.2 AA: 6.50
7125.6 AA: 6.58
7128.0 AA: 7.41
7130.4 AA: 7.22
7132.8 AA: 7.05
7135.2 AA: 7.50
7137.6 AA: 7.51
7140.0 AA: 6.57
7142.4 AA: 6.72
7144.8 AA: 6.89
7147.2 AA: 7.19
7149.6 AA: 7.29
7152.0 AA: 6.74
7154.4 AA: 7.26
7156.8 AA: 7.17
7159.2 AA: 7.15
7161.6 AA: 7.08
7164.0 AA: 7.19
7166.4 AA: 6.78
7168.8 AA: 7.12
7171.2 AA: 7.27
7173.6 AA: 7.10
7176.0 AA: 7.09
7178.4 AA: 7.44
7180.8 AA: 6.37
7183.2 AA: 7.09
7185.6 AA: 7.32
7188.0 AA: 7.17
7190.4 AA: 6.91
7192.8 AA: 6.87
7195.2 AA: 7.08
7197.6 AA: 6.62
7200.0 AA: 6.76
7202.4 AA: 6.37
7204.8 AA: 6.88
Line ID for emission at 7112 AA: [N II]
